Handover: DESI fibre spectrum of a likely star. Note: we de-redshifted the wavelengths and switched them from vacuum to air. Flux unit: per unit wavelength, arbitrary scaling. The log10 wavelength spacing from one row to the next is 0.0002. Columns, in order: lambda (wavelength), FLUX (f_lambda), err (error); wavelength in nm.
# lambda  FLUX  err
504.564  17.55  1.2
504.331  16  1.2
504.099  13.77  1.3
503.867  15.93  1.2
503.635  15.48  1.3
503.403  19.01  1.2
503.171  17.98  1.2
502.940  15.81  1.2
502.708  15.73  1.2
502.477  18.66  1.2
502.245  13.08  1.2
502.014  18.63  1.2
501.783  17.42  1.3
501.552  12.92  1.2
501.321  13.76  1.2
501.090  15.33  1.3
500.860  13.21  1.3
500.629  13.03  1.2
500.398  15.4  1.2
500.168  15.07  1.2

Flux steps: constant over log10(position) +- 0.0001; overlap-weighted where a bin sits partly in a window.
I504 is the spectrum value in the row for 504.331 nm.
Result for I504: 16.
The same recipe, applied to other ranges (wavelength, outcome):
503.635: 15.48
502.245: 13.08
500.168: 15.07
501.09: 15.33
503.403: 19.01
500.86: 13.21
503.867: 15.93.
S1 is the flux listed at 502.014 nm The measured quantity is 18.63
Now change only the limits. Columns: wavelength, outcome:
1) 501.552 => 12.92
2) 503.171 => 17.98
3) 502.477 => 18.66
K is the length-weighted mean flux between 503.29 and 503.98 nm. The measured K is 16.8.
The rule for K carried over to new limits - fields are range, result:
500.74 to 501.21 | 14.3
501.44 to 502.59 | 16.1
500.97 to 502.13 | 15.6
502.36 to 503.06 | 16.7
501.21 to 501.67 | 13.4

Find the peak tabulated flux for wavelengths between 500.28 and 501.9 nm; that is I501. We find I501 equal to 17.42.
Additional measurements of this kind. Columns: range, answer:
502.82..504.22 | 19.01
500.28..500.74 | 15.4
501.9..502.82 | 18.66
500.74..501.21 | 15.33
